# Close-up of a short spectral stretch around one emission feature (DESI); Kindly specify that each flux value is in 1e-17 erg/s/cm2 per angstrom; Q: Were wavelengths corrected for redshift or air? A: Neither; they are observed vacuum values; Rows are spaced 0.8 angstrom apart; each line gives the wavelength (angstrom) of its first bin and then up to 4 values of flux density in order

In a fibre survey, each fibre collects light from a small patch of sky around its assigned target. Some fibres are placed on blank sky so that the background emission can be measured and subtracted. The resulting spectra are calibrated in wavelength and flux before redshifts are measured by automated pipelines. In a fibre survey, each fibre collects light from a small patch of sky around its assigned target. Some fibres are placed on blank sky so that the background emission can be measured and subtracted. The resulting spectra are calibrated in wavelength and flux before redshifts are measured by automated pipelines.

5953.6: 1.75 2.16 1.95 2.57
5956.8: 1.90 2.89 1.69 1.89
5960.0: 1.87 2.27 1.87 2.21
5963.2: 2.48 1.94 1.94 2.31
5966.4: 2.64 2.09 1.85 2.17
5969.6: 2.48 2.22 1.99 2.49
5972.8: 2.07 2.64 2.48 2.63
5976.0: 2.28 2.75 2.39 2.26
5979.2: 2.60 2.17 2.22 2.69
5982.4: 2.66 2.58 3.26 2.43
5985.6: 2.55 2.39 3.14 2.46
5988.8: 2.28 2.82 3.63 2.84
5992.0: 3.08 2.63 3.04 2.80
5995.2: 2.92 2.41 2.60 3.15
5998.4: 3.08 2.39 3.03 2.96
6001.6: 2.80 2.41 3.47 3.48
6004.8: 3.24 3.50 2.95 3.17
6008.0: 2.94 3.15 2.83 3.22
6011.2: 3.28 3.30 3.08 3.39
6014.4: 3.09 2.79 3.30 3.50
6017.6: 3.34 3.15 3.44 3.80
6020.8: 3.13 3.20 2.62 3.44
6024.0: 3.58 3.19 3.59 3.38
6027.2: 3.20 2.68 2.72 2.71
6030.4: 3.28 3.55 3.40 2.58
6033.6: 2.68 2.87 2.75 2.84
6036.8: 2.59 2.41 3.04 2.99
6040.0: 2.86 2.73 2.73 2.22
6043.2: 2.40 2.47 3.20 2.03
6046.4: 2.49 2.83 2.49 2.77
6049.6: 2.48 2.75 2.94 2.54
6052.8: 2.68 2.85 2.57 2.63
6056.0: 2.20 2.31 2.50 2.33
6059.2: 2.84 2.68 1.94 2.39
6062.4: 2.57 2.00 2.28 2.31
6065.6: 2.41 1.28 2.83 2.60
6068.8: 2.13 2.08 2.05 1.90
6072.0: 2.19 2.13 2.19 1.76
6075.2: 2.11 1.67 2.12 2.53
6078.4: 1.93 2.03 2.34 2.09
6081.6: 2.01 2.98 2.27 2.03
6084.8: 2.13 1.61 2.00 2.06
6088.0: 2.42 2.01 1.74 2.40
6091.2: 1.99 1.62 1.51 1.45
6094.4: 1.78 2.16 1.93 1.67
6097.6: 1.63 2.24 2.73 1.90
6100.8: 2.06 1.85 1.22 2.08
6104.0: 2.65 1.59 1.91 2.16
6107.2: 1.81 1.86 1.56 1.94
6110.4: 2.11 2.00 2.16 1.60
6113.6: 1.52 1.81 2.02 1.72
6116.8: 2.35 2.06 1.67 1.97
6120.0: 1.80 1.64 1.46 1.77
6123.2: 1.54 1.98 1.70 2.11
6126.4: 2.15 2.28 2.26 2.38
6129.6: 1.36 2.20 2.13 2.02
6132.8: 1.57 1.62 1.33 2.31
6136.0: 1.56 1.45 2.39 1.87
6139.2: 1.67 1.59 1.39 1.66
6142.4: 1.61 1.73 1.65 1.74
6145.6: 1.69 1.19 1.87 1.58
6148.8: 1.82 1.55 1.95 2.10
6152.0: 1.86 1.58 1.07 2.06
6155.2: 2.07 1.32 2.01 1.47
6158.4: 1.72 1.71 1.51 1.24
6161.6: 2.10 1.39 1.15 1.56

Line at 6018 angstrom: Mg II 2798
